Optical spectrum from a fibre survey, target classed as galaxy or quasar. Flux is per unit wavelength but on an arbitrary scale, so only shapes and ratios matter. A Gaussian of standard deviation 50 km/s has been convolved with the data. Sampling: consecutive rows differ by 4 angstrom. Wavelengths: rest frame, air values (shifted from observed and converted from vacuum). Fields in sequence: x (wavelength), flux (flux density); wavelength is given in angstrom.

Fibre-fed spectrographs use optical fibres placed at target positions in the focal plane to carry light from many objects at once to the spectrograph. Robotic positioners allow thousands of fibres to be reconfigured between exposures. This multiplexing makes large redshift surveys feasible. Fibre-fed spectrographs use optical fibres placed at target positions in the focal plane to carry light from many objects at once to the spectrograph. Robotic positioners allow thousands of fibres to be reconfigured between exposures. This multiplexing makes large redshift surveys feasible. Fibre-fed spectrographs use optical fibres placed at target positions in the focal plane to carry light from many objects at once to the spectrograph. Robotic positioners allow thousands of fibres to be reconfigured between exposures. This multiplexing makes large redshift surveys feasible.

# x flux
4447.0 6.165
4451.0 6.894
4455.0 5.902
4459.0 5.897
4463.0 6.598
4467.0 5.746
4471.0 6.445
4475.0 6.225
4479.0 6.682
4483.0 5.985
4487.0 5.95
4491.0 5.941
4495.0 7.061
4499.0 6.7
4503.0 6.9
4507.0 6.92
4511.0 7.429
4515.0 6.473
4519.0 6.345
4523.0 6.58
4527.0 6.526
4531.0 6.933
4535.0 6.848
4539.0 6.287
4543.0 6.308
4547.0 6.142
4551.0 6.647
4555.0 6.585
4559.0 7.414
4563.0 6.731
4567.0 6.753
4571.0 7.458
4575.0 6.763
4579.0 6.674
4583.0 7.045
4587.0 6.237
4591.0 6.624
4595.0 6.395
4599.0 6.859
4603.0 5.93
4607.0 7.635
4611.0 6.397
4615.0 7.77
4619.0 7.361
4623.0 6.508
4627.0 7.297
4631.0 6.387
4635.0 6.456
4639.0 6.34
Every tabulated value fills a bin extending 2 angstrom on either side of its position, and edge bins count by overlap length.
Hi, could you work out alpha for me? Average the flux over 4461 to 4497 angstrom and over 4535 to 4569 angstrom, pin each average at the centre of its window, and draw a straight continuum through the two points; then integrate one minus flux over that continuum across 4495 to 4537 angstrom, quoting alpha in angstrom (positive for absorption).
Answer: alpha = -2.1 angstrom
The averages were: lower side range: 6.29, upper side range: 6.62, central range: 6.78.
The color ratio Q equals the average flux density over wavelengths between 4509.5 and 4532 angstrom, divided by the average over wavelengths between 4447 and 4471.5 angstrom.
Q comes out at 1.07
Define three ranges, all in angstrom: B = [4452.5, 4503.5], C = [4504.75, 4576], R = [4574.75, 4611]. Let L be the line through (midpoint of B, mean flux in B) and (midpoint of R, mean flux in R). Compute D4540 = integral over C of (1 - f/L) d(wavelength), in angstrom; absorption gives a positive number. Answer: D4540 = -2.6 angstrom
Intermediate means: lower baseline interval 6.3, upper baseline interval 6.67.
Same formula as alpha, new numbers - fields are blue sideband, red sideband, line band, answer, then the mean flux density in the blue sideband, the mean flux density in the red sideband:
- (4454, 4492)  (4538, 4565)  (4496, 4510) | -1.3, 6.15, 6.6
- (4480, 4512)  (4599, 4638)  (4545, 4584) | -0.5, 6.59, 6.85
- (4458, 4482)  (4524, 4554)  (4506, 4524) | -0.9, 6.27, 6.53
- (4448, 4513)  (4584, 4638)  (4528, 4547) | 0.1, 6.45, 6.76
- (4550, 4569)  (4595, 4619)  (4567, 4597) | 0.6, 6.84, 6.91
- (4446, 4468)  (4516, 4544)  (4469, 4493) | 0.5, 6.22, 6.55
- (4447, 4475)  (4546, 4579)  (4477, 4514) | -1.0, 6.24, 6.82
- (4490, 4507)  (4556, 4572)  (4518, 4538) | 0.6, 6.72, 7.03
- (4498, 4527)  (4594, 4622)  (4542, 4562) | 0.5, 6.75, 6.91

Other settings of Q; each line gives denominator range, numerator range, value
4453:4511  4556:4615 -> 1.07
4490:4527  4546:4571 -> 1.01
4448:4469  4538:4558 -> 1.04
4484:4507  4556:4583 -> 1.07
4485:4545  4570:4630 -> 1.04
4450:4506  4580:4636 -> 1.07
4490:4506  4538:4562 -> 0.98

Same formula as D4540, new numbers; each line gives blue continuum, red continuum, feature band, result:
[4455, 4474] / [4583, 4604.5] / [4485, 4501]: -0.5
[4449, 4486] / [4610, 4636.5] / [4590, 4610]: 0.4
